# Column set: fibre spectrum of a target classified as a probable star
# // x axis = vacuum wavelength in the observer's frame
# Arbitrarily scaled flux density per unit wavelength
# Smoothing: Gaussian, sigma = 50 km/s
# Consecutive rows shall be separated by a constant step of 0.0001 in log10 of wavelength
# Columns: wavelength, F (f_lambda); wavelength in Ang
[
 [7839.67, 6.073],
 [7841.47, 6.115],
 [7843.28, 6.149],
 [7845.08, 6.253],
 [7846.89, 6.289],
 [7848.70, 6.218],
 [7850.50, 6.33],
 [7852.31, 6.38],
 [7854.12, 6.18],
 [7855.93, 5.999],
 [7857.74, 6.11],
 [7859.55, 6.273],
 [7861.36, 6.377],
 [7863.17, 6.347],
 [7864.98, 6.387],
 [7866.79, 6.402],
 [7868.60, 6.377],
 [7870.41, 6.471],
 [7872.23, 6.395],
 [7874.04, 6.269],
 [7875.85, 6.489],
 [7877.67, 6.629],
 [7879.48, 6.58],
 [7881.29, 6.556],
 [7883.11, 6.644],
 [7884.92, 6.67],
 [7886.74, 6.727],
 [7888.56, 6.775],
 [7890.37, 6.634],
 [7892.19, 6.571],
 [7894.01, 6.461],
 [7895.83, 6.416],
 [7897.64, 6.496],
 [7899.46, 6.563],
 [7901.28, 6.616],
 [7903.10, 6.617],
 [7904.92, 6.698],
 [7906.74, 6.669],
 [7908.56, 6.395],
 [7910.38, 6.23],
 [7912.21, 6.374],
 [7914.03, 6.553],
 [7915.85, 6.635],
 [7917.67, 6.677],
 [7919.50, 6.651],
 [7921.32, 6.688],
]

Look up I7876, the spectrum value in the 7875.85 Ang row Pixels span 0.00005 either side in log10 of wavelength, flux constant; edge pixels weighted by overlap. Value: 6.489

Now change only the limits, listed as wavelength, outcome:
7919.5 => 6.651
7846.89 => 6.289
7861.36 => 6.377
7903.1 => 6.617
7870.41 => 6.471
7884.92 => 6.67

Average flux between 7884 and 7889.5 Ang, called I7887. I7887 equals 6.73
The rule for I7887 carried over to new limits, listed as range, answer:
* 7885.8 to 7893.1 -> 6.67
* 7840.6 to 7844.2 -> 6.14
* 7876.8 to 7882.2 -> 6.6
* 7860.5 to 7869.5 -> 6.38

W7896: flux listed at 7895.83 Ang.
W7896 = 6.416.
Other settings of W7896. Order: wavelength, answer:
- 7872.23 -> 6.395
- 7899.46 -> 6.563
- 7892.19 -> 6.571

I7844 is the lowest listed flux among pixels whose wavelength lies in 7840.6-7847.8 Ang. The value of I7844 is 6.115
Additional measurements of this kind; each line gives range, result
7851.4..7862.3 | 5.999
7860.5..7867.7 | 6.347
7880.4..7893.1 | 6.556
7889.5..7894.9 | 6.461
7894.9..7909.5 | 6.395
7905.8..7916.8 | 6.23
